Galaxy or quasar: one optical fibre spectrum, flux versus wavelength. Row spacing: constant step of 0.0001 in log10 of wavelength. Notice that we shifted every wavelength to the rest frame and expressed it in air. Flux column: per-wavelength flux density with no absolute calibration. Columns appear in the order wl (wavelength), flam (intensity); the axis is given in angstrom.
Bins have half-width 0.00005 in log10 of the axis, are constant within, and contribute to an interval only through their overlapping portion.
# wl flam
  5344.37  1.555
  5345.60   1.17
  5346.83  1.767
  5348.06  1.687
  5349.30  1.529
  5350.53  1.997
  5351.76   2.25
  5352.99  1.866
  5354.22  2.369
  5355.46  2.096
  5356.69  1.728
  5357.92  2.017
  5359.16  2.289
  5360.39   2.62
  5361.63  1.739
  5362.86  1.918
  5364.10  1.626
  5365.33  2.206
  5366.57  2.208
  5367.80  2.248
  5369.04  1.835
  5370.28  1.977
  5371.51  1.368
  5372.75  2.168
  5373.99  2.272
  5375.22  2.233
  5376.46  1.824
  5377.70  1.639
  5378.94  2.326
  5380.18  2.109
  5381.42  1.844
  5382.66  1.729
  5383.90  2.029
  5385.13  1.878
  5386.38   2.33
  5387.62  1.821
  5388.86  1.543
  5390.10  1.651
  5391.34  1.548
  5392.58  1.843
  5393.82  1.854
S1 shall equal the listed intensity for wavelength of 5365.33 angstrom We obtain 2.206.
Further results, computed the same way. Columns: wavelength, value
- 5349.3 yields 1.529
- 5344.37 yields 1.555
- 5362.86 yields 1.918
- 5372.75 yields 2.168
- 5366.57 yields 2.208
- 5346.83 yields 1.767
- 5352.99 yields 1.866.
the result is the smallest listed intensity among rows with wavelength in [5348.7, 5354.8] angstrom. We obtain 1.529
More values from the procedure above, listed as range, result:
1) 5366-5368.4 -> 2.208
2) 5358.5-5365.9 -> 1.626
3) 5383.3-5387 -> 1.878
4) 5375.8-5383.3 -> 1.639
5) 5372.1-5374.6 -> 2.168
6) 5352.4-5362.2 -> 1.728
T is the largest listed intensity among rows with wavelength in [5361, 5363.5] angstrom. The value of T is 1.918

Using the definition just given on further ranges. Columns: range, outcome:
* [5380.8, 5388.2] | 2.33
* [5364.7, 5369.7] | 2.248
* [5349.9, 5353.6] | 2.25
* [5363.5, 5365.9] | 2.206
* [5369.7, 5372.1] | 1.977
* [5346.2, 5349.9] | 1.767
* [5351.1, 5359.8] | 2.369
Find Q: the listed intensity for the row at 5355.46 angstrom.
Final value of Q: 2.096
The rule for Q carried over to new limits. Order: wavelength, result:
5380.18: 2.109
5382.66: 1.729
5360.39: 2.62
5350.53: 1.997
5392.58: 1.843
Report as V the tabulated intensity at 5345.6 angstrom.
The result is 1.17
